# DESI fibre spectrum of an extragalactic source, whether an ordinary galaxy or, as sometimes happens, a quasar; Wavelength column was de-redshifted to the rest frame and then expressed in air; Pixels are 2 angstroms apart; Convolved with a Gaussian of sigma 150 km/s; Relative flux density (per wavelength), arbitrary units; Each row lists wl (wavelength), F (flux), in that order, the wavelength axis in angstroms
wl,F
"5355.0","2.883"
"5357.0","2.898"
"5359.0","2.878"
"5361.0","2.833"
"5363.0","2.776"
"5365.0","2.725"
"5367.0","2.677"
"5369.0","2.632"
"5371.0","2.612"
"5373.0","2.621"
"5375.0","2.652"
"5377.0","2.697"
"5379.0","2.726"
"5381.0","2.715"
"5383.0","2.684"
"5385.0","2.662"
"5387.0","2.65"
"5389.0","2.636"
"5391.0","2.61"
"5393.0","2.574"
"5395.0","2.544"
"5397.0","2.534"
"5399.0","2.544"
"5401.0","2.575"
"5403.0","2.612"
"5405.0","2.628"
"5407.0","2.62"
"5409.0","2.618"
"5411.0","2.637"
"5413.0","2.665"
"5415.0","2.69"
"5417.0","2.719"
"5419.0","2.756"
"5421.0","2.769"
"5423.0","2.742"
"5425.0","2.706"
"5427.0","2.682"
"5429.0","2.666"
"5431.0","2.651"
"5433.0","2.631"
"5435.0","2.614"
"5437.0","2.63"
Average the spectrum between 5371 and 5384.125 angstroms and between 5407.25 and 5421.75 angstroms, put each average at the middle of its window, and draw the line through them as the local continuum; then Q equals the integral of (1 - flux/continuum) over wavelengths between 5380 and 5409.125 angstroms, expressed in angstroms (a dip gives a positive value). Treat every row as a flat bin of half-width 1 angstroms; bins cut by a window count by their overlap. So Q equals 0.74 angstroms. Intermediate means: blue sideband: 2.68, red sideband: 2.69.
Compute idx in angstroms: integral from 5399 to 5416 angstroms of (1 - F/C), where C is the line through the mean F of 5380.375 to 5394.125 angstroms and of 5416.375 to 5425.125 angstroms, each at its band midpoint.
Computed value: 0.5 angstroms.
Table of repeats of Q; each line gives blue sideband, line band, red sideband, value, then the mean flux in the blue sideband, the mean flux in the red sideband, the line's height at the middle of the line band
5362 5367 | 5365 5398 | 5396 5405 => 0.2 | 2.74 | 2.57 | 2.66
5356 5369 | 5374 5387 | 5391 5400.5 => -0.1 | 2.79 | 2.56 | 2.66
